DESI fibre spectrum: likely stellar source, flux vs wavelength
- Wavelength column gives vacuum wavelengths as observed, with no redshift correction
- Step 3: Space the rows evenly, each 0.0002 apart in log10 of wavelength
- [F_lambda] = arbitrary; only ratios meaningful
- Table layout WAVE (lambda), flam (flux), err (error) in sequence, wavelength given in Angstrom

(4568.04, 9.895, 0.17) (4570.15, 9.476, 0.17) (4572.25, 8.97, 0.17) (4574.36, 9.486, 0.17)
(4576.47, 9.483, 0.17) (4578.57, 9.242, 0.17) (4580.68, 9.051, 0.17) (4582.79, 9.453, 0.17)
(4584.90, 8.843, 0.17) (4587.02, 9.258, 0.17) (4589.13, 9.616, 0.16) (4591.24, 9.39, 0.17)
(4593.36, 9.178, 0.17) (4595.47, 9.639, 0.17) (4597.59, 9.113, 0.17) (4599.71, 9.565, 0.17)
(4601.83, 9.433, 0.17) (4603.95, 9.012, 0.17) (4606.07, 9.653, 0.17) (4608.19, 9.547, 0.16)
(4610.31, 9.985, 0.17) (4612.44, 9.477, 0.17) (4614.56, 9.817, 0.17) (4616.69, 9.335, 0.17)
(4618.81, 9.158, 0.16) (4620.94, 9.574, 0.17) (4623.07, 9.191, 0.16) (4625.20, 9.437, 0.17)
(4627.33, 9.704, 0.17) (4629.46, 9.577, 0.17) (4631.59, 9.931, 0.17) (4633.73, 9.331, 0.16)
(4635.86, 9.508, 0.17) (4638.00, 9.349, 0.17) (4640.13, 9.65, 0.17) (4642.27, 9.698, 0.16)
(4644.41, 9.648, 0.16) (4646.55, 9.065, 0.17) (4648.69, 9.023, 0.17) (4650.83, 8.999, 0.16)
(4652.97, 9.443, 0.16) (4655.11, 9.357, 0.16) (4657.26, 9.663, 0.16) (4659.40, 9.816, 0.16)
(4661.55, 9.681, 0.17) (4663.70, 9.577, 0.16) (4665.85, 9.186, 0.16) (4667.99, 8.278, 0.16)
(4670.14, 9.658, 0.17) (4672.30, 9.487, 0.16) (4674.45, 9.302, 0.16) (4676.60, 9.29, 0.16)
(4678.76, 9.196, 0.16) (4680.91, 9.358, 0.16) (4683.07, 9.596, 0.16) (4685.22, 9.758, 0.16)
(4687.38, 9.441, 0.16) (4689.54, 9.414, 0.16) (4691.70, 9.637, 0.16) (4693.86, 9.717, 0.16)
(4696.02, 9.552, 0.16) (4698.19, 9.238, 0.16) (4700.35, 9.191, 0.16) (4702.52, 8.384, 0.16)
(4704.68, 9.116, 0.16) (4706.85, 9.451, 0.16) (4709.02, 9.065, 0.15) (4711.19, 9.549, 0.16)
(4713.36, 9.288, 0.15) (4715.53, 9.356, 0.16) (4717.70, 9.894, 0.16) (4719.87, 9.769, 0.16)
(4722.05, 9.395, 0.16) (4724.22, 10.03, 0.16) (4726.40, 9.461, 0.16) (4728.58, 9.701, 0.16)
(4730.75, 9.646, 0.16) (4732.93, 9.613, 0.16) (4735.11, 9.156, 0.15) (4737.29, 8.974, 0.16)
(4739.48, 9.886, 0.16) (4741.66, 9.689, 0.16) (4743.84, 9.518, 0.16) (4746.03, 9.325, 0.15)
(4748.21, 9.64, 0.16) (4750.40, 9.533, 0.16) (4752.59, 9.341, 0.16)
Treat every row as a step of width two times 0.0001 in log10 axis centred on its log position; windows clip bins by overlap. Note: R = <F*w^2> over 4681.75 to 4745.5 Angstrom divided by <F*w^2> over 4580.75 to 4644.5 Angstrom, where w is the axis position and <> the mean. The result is 1.04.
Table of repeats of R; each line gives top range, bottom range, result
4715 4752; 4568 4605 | 1.09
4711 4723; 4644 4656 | 1.06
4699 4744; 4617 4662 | 1.03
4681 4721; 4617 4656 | 1.03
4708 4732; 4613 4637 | 1.05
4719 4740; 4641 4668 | 1.05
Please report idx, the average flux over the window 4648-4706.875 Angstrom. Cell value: 9.35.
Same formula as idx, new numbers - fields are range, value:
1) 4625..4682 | 9.41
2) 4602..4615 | 9.56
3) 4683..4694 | 9.59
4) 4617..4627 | 9.37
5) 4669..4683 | 9.39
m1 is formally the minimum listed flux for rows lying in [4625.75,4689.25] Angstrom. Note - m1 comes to 8.278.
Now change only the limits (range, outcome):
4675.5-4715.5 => 8.384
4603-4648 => 9.012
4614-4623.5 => 9.158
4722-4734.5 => 9.395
